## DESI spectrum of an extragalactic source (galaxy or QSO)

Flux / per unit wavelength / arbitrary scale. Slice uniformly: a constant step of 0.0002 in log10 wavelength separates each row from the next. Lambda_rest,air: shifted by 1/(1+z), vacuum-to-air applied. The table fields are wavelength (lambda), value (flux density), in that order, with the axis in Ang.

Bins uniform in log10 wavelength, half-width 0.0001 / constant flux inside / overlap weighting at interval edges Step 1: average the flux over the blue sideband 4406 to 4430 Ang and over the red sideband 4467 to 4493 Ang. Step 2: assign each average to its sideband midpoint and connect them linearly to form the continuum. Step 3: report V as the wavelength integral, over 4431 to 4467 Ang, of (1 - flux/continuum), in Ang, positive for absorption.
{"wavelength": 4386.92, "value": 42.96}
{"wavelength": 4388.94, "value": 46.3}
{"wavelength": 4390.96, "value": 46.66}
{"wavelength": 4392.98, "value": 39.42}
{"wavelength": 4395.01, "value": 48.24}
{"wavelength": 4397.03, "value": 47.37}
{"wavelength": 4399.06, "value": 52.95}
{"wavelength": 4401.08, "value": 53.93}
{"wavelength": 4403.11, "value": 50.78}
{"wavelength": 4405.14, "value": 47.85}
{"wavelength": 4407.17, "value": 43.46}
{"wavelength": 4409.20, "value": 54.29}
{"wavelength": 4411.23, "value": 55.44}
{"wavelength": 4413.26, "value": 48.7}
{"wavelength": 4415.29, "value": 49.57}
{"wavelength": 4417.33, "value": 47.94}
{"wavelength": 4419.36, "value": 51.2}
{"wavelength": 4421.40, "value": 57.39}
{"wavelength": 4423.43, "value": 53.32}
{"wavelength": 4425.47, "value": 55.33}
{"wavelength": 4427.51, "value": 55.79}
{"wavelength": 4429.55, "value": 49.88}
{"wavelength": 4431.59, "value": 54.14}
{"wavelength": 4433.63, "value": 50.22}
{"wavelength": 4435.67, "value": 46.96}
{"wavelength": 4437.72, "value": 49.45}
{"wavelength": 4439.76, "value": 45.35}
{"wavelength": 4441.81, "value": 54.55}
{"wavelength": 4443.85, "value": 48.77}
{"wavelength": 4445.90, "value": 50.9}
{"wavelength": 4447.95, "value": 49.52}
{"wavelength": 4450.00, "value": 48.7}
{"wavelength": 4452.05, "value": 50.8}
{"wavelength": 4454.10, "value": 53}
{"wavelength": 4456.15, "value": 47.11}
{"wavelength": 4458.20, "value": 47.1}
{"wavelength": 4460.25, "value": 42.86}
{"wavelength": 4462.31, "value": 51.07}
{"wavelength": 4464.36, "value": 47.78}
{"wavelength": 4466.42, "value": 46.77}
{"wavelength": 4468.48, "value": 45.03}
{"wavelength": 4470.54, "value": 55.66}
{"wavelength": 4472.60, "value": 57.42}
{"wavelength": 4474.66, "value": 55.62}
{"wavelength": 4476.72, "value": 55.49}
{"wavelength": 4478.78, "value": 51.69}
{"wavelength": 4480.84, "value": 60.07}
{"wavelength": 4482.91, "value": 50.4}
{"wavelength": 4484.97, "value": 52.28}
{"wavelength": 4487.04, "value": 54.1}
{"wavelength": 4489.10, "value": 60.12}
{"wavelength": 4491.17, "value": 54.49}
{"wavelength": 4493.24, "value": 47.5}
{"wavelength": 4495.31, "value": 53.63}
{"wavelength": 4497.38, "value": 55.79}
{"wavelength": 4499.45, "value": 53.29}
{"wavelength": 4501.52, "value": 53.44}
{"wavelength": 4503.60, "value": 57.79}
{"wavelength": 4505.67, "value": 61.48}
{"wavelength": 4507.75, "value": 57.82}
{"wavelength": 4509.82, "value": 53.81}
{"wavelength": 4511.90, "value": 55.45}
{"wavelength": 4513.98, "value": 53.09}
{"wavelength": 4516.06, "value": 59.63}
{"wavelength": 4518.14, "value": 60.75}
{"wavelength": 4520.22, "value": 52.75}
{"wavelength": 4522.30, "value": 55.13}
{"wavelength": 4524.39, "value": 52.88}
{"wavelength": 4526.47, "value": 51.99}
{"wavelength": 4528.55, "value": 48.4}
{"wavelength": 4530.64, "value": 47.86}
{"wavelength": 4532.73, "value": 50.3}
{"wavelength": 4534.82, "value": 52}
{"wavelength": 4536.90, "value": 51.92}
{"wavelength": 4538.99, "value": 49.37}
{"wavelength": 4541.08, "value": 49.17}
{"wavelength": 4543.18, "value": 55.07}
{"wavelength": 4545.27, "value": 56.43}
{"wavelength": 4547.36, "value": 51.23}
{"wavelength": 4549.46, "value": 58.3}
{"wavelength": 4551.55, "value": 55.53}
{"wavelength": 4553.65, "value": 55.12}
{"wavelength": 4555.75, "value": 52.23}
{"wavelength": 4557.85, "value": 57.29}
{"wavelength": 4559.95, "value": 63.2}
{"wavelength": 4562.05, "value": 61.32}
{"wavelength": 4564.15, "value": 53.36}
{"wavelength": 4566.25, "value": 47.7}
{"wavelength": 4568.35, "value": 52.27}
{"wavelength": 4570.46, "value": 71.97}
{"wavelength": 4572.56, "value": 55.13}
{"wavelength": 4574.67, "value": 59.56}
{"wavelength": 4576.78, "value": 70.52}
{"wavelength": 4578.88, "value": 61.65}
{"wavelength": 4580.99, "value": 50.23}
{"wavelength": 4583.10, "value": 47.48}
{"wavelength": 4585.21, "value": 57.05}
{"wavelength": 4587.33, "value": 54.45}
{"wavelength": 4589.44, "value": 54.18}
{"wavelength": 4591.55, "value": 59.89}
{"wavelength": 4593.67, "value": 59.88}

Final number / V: 2.59 Ang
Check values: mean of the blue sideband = 51.9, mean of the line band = 49.1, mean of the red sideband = 54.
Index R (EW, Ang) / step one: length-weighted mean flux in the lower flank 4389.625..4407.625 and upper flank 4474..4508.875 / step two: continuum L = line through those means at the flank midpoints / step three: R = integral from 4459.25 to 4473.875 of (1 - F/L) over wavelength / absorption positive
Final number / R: 1.0 Ang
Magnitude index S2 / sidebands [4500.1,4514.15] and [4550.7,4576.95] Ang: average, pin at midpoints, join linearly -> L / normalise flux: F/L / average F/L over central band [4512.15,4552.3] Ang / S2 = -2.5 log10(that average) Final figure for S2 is 0.07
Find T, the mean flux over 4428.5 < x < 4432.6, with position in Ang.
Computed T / 52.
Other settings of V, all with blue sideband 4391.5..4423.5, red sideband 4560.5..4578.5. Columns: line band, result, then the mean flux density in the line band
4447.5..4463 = 1.2 Ang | 48.7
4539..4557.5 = 1.3 Ang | 54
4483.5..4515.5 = 0.2 Ang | 55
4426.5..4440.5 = 0.3 Ang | 50.4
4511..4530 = 0.7 Ang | 54.3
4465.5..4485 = 0.3 Ang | 53.1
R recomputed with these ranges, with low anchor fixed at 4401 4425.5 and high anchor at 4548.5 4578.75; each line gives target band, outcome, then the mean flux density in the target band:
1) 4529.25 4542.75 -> 1.58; 50.3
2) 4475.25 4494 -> 0.14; 54.2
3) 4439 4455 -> 0.77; 50.2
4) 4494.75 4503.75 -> 0.11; 54.5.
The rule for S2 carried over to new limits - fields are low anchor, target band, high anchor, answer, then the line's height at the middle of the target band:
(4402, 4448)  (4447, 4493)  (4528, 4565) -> 0.008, 52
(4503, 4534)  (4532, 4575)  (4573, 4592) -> 0.016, 55.9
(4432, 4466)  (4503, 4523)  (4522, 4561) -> -0.096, 52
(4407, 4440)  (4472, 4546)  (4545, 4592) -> 0.009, 54.6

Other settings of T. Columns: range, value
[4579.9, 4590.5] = 52.7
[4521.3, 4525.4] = 53.9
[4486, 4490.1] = 57.1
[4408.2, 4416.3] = 52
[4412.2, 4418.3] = 48.8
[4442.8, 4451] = 49.5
